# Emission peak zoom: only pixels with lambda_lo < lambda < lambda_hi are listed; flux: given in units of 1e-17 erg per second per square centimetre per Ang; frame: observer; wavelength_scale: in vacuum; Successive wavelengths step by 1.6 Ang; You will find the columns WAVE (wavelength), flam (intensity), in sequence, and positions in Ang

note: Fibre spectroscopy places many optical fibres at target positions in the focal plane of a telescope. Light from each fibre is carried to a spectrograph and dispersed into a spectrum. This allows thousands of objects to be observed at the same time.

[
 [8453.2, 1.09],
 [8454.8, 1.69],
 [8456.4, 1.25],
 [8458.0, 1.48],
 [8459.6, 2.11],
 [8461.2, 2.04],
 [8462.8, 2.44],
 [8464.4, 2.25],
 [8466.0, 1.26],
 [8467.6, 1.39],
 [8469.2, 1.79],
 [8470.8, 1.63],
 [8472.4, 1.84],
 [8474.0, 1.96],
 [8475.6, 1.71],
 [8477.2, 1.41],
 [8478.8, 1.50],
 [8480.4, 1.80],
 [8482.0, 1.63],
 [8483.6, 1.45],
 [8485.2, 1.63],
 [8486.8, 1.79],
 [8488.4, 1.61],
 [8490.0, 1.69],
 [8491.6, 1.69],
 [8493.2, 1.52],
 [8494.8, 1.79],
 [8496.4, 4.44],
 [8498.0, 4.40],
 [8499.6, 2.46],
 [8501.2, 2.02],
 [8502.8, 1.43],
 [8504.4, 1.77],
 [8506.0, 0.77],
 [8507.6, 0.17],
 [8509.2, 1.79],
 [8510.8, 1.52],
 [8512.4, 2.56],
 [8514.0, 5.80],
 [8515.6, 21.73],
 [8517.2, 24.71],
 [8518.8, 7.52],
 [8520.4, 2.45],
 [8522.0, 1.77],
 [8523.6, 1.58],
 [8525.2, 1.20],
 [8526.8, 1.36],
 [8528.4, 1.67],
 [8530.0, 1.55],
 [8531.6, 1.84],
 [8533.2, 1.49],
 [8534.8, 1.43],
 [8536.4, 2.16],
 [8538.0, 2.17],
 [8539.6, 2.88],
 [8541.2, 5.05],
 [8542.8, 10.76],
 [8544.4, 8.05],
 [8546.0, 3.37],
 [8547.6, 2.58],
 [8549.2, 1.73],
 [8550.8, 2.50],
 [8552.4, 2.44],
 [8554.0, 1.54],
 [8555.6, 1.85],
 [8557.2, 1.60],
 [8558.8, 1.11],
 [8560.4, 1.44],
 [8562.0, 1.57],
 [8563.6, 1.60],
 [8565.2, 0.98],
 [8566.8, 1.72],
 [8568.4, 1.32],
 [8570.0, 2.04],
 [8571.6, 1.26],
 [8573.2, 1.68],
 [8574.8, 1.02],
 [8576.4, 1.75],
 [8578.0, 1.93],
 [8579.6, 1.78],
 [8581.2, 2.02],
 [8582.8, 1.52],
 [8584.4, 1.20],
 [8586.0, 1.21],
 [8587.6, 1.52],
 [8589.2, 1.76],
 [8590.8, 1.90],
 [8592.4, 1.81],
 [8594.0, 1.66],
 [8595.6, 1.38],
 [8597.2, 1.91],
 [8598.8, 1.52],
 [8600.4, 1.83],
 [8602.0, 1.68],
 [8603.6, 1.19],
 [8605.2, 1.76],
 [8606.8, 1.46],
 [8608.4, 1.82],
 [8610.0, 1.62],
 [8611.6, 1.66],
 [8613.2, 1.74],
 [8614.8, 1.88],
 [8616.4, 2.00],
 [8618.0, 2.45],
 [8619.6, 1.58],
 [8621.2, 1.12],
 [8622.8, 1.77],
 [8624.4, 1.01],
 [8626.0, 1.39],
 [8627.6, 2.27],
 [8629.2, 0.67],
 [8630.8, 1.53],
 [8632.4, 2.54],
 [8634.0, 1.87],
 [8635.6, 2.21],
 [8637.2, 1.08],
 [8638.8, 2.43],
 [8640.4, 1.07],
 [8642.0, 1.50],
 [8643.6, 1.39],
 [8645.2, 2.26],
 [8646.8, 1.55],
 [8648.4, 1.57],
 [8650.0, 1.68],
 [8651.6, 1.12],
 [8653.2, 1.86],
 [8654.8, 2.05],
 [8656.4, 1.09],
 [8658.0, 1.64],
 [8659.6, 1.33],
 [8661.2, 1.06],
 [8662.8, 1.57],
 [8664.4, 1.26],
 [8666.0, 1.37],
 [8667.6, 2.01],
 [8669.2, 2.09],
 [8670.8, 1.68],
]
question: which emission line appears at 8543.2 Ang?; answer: [N II] 6583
